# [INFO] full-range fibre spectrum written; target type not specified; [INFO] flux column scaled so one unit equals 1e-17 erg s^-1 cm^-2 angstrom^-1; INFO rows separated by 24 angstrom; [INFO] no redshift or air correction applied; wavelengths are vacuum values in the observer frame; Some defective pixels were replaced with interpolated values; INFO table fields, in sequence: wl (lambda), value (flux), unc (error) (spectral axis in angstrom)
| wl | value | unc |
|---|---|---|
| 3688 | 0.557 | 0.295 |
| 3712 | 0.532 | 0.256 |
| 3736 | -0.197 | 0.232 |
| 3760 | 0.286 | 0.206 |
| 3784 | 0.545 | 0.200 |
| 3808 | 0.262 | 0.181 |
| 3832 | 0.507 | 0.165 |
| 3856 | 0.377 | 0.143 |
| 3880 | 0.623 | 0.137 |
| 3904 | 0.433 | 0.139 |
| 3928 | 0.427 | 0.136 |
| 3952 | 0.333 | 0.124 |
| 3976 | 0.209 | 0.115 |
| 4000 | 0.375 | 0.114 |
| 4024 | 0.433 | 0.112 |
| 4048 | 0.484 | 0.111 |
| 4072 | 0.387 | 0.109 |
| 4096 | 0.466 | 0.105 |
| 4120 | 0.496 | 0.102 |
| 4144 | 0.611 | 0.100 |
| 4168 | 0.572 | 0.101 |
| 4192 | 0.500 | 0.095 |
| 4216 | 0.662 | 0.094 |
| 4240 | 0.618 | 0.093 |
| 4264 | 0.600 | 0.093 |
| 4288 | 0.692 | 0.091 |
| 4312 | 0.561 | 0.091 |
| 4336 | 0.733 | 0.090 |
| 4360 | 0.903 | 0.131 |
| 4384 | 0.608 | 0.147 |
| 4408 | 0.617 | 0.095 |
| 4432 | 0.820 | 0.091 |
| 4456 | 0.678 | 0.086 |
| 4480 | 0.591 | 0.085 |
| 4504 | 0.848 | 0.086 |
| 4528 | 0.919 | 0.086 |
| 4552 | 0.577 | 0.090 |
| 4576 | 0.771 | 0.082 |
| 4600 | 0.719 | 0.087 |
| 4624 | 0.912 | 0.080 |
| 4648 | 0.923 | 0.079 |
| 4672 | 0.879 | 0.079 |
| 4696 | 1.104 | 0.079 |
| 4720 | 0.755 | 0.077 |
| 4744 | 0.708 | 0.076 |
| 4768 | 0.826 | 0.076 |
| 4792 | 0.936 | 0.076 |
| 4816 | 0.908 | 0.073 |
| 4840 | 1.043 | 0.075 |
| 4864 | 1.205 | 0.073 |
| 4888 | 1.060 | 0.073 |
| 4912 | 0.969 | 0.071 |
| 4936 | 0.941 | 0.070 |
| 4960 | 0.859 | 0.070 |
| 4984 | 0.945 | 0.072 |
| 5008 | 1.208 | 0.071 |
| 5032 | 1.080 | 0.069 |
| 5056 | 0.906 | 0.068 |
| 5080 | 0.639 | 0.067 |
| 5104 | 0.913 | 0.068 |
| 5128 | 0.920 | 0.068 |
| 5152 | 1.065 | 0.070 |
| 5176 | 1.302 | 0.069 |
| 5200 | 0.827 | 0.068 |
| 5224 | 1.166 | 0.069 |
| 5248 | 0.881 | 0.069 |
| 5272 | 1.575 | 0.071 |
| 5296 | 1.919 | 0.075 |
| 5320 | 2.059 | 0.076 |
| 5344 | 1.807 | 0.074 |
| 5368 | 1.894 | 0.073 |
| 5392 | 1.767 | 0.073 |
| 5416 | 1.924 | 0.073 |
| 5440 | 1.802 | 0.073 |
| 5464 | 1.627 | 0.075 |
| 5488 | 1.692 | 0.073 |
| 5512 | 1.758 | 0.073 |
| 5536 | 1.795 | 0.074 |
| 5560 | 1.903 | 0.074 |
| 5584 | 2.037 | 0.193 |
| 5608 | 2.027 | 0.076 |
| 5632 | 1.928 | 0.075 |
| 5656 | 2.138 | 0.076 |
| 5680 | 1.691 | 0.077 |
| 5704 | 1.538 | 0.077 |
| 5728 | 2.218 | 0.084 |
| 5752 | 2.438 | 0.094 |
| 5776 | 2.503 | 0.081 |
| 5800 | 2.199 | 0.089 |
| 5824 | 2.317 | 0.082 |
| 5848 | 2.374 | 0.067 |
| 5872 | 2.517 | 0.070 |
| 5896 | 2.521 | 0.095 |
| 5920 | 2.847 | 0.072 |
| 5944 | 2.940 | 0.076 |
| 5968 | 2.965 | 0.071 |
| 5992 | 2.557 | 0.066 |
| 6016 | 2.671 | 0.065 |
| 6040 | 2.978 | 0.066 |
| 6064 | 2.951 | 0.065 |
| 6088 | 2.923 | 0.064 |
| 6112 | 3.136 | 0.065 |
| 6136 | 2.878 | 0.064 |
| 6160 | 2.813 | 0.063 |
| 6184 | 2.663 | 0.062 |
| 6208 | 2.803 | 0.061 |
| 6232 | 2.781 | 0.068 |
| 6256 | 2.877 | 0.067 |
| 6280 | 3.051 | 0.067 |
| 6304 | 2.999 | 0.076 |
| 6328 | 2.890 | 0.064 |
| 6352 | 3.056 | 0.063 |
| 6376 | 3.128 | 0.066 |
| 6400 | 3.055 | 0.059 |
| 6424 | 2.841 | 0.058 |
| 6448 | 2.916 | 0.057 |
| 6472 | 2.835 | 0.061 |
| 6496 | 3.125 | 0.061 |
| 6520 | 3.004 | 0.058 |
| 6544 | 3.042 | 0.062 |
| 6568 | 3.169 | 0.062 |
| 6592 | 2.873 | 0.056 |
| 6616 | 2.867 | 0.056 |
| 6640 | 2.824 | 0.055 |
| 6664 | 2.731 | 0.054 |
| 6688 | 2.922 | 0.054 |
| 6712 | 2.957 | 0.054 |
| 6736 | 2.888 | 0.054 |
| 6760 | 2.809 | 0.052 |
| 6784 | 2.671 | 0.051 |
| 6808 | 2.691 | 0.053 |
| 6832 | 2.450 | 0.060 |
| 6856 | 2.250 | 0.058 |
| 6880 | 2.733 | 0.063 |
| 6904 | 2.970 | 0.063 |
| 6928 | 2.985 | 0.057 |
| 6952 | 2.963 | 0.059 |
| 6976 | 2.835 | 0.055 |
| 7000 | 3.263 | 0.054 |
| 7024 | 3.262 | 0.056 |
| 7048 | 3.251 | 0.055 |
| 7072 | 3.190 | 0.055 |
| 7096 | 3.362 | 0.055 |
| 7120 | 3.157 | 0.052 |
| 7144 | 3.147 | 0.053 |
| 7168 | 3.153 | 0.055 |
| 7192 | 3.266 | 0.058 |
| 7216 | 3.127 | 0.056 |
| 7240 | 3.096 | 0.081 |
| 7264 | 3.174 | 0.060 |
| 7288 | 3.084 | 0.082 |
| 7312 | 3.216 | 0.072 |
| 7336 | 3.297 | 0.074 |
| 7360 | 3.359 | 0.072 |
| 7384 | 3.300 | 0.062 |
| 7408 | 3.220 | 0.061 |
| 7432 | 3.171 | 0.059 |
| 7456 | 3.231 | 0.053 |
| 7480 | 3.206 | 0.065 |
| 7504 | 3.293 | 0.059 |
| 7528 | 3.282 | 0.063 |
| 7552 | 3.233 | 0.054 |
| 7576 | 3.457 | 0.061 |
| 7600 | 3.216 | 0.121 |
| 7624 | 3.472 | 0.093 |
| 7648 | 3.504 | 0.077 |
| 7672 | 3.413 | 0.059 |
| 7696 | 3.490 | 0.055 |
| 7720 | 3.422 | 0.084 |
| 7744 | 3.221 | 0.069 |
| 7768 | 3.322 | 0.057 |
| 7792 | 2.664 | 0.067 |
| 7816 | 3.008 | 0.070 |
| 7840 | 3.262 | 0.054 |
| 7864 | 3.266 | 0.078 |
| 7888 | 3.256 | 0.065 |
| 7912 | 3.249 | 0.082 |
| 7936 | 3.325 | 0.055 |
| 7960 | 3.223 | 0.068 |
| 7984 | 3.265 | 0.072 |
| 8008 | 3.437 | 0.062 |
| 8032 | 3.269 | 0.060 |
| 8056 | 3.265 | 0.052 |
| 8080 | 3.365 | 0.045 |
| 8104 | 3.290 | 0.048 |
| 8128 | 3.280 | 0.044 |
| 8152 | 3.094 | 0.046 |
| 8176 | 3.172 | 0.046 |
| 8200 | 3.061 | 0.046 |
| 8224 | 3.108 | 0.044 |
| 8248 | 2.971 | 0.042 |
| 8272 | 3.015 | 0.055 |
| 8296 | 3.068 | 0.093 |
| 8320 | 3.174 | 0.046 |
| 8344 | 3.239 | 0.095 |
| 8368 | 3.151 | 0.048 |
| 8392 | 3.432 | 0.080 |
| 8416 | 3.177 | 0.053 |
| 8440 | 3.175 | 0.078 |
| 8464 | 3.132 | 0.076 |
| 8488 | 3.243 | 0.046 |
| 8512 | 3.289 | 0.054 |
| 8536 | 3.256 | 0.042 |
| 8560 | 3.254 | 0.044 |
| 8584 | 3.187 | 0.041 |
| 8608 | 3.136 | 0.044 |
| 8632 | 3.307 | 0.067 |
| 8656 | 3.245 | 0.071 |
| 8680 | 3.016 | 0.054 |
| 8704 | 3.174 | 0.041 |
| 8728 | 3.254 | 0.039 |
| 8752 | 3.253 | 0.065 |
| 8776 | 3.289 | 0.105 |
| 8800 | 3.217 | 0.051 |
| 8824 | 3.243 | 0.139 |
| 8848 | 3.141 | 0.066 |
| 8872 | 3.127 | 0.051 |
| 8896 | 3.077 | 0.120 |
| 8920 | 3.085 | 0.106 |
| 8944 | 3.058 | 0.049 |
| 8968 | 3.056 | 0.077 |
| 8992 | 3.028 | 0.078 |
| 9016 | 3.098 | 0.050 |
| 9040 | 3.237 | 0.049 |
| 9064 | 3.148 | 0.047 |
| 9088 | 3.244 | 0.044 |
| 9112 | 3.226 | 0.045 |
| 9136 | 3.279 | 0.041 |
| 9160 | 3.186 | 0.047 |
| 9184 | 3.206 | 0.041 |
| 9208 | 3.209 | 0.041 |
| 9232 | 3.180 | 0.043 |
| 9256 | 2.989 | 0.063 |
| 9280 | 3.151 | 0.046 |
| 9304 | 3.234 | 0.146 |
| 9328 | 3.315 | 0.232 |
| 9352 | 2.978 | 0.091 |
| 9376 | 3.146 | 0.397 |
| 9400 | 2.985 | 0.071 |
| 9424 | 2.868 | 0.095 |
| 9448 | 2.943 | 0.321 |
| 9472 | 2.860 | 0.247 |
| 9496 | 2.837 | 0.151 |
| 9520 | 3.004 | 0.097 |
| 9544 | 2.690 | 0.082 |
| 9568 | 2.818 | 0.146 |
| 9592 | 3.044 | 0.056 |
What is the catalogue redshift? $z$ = 0.323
